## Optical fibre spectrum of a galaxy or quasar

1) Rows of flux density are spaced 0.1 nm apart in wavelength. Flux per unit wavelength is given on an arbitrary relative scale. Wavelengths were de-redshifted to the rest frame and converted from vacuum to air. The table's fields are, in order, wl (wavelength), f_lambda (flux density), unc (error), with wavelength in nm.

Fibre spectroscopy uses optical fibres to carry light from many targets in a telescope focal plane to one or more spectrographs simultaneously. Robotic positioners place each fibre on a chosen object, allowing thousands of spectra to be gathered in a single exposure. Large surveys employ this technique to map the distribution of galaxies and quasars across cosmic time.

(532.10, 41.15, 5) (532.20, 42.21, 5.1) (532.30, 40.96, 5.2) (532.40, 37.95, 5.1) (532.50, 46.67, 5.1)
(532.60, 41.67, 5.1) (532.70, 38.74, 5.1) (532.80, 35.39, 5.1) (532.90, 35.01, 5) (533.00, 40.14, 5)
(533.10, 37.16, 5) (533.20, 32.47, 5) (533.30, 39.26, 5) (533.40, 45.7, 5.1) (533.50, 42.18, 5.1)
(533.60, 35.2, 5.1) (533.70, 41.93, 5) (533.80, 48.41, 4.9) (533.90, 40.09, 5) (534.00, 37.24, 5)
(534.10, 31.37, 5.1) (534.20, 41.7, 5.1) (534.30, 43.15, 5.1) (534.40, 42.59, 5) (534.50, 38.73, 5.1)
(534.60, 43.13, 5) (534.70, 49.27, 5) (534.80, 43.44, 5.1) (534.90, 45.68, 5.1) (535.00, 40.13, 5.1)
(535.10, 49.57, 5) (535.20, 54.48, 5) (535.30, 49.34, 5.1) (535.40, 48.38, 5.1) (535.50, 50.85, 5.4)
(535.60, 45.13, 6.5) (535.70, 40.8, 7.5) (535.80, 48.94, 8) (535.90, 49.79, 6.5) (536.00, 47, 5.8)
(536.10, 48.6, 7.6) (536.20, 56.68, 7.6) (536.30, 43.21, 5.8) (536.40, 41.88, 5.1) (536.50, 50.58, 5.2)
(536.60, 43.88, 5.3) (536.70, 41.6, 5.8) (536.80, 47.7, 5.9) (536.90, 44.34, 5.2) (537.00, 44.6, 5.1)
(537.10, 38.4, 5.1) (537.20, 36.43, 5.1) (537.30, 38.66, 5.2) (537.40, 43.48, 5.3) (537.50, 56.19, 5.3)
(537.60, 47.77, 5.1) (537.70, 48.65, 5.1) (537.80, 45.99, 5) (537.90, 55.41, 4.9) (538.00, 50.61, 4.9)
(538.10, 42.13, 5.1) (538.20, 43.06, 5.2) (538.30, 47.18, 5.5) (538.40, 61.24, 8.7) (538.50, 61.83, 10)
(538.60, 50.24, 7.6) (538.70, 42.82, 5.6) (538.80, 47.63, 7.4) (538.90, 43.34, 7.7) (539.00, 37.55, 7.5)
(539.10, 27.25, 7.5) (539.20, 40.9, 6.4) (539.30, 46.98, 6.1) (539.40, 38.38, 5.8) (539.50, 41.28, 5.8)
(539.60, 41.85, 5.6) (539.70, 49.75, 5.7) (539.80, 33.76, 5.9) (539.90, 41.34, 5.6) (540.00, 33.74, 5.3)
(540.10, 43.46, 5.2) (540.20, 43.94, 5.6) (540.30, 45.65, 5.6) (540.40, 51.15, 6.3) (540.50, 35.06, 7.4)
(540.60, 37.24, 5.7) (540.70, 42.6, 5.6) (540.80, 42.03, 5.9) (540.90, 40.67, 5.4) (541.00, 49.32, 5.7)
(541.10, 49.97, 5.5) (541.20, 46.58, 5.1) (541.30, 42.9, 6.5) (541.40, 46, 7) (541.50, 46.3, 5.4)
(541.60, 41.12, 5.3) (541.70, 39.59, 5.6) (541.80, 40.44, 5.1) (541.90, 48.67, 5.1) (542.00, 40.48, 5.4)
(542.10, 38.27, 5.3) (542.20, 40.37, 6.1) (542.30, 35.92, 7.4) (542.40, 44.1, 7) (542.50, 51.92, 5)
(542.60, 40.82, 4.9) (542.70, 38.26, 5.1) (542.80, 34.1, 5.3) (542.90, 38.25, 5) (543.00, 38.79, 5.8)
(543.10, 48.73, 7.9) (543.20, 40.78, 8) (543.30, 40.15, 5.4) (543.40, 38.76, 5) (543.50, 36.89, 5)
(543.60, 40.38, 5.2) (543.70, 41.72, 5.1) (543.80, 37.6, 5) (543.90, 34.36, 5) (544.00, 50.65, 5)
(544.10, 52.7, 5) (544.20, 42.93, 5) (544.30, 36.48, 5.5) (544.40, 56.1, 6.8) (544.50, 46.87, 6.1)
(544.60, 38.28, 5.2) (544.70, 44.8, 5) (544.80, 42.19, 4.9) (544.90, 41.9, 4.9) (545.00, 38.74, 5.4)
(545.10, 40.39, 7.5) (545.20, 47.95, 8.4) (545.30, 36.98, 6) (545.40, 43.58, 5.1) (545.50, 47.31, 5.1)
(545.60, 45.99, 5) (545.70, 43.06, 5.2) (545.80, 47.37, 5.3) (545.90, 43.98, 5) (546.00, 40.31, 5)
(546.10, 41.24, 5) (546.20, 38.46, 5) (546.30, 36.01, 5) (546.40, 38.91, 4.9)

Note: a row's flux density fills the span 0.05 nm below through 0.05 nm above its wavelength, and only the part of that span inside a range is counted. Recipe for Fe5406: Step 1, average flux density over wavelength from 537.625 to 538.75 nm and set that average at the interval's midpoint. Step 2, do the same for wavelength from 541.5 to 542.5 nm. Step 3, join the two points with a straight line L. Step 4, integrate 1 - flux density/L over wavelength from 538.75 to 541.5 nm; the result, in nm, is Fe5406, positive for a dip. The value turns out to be 0.20 nm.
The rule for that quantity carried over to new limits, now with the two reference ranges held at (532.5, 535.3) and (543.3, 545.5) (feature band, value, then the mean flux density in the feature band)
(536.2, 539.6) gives -0.280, 45.3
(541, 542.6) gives -0.053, 43.6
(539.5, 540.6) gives 0.009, 41.7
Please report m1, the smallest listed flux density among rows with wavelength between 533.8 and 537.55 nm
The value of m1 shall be 31.37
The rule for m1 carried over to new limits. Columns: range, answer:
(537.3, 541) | 27.25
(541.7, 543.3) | 34.1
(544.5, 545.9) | 36.98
